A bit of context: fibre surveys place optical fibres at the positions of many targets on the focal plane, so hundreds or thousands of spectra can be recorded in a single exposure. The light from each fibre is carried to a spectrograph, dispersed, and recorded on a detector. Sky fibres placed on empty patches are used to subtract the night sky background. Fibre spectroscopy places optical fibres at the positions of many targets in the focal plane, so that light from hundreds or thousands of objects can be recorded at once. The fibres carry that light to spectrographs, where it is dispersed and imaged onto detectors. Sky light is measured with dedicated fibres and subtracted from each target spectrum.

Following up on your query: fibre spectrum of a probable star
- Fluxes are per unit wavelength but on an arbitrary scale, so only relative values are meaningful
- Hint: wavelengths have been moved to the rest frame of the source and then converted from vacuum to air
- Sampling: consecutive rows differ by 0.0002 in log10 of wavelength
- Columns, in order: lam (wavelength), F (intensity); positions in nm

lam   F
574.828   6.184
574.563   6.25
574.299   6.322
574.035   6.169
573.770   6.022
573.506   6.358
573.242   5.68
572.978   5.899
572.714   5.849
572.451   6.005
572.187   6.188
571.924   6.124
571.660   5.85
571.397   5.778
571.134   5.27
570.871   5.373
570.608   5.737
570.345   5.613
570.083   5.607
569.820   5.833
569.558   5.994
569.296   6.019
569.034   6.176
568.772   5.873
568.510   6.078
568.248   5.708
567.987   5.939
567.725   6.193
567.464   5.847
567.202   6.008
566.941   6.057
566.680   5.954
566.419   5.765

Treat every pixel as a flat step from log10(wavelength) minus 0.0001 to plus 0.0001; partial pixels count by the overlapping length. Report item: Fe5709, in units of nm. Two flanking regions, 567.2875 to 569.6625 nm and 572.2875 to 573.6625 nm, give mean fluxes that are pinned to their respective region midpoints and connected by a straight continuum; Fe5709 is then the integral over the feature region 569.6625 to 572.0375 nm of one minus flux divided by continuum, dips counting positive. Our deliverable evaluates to 0.11 nm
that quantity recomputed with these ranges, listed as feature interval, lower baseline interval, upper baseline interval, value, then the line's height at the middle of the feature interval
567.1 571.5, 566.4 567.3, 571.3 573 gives 0.10 nm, 5.97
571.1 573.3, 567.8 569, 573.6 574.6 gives 0.08 nm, 6.11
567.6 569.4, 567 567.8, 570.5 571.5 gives -0.04 nm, 5.86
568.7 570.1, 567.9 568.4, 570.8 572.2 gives -0.04 nm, 5.8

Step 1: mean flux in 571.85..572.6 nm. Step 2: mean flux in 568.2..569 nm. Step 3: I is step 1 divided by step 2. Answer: 1.0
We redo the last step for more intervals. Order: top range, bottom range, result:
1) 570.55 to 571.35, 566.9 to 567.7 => 0.91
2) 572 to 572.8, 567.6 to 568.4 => 1.01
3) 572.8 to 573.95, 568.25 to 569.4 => 1.00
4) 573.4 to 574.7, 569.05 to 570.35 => 1.06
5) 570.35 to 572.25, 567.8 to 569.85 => 0.96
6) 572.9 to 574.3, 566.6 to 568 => 1.01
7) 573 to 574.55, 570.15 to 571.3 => 1.11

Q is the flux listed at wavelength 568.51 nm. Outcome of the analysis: 6.078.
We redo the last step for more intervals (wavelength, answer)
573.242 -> 5.68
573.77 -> 6.022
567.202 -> 6.008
